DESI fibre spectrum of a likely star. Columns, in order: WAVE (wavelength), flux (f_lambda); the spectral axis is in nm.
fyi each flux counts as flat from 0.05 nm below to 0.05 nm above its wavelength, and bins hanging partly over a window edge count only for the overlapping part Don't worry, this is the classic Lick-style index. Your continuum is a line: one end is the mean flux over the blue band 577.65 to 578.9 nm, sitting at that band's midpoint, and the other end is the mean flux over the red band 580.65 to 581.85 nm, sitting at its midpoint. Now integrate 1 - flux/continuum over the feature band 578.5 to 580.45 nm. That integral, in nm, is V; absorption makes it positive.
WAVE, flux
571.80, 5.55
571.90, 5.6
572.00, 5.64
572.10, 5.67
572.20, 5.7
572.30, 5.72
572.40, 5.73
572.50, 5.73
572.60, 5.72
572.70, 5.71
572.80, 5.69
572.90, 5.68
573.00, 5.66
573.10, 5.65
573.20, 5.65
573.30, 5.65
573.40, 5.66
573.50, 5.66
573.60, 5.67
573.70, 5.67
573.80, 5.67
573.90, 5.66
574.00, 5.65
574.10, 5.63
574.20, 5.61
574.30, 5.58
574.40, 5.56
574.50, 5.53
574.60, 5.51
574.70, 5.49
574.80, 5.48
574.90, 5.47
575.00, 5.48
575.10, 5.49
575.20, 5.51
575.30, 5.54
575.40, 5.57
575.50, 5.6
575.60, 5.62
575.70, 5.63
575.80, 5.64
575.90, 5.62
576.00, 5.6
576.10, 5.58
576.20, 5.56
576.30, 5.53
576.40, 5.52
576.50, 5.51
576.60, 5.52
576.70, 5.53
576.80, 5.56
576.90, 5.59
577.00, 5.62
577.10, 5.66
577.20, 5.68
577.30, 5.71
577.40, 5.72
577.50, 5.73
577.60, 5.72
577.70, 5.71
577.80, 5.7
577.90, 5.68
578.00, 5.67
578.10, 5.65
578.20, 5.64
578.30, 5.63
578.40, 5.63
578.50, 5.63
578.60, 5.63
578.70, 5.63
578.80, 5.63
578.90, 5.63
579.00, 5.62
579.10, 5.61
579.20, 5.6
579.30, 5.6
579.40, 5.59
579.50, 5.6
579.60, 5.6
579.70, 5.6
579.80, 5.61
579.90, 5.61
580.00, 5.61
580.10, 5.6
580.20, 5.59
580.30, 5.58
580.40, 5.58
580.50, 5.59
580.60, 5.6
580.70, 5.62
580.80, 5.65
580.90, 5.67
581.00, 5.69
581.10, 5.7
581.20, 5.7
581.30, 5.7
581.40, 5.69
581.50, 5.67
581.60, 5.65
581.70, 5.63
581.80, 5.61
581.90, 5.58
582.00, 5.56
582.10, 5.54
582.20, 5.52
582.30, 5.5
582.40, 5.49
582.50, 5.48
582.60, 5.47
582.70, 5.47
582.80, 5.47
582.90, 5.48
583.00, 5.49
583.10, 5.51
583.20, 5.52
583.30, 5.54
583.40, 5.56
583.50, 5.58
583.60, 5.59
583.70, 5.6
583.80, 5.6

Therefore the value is 0.017 nm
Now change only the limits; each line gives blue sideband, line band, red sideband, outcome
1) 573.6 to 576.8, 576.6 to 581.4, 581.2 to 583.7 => -0.06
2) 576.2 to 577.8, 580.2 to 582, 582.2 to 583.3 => -0.04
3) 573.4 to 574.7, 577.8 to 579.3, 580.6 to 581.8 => 0.00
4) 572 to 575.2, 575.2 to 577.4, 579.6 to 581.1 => 0.01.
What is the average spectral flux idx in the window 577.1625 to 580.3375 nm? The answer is 5.64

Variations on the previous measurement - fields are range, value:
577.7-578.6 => 5.66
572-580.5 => 5.62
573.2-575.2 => 5.58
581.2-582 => 5.65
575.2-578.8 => 5.62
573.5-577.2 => 5.58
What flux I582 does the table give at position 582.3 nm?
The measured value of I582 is 5.5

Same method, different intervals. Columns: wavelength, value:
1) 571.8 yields 5.55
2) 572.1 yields 5.67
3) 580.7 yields 5.62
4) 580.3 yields 5.58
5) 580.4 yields 5.58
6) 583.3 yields 5.54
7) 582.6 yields 5.47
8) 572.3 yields 5.72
